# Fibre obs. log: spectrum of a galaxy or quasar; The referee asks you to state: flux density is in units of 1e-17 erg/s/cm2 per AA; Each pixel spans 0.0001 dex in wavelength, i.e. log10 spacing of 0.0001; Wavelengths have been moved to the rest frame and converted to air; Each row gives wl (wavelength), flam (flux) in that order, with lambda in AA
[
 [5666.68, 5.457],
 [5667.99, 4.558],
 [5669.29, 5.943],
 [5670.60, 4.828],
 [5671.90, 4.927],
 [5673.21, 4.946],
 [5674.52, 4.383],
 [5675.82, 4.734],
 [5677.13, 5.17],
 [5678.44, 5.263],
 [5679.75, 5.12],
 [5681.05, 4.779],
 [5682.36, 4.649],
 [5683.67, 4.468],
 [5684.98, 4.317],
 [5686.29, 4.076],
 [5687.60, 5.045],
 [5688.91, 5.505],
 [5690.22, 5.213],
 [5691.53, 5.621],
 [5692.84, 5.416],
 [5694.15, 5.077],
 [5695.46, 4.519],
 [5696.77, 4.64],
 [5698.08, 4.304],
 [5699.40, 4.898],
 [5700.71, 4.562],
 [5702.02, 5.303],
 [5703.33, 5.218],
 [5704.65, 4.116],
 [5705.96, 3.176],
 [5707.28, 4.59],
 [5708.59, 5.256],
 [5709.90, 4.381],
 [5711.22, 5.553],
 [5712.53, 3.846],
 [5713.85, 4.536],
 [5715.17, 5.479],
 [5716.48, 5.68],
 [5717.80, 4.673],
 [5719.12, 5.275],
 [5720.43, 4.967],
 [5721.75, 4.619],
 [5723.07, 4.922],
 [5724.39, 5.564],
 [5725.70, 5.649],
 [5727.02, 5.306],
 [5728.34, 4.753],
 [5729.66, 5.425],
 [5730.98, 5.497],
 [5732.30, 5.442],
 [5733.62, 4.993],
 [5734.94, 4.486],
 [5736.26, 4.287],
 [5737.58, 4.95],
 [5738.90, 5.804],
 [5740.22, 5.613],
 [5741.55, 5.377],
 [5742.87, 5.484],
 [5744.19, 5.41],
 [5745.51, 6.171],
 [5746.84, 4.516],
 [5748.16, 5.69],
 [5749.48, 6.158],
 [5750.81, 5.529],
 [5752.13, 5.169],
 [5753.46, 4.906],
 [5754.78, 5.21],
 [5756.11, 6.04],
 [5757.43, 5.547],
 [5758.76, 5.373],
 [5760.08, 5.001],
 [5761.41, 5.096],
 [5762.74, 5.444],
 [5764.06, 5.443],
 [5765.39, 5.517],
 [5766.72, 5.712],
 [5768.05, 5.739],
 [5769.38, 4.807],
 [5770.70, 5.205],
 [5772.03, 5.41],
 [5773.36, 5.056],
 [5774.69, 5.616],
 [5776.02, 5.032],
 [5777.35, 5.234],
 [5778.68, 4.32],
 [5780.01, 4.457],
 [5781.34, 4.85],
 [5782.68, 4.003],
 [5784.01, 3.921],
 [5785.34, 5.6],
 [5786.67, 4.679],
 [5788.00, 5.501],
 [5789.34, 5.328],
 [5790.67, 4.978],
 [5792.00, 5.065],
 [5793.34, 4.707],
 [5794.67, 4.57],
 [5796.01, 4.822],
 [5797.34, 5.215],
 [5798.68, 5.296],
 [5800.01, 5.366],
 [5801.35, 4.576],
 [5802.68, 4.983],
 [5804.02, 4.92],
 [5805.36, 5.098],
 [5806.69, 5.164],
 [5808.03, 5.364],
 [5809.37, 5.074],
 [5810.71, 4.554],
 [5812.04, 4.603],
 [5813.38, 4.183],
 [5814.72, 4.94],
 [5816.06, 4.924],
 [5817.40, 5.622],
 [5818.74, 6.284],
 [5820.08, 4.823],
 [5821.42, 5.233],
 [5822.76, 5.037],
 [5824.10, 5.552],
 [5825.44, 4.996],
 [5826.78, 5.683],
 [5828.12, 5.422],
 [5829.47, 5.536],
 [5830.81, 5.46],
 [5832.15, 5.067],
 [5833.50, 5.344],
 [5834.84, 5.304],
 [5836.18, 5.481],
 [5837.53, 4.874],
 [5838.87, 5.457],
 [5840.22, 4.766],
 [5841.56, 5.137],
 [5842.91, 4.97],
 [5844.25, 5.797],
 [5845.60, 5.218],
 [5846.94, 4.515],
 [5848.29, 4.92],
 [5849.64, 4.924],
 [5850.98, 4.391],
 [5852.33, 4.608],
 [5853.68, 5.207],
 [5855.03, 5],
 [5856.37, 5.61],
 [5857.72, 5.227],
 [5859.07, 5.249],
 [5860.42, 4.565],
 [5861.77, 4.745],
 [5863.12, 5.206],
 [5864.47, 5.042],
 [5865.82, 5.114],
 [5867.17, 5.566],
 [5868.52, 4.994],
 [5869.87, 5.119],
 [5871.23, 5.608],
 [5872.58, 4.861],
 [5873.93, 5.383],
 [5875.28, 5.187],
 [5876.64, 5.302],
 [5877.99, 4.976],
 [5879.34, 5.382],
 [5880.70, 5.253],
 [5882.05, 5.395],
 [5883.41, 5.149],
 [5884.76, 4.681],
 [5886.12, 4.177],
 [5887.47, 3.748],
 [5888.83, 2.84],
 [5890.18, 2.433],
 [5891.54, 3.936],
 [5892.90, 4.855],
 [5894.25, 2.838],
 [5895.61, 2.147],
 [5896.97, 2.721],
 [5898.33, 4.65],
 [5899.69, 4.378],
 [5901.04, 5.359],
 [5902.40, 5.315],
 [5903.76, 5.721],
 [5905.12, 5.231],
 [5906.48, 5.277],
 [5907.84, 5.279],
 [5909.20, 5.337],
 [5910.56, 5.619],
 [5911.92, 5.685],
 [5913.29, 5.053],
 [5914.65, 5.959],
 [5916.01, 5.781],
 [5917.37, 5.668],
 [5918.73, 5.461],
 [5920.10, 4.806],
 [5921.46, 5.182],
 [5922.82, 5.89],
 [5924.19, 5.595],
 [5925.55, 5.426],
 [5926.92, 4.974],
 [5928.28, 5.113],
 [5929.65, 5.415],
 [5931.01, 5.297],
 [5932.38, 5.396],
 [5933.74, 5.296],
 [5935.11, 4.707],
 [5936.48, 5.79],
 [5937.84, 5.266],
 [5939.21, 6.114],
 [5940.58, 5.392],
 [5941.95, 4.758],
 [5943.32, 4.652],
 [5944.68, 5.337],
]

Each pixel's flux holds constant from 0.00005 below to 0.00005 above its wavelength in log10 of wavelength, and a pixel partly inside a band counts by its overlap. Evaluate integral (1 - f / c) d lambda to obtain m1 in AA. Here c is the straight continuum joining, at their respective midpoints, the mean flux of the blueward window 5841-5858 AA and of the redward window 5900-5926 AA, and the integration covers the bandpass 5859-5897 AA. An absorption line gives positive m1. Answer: 4.5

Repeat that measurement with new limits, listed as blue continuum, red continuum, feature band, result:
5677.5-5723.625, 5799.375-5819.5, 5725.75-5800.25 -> -3.5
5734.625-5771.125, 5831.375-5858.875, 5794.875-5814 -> 1.0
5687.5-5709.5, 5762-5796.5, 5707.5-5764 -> -3.2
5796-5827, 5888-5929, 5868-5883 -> -1.0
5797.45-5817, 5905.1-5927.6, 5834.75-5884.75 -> 0.6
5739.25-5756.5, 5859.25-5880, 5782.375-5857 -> 2.9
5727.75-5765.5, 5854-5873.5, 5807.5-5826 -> 0.5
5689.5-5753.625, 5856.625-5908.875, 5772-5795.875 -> 0.2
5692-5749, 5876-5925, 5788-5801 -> -0.3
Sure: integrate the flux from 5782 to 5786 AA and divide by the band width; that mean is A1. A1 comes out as 4.5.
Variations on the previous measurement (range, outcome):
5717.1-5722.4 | 4.89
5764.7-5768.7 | 5.64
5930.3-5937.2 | 5.3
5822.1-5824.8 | 5.3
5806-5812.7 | 4.96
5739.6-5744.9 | 5.48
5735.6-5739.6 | 5.03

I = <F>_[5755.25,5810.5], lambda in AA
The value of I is 5.1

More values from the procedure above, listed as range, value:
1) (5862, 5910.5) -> 4.71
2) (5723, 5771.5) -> 5.34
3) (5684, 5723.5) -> 4.82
